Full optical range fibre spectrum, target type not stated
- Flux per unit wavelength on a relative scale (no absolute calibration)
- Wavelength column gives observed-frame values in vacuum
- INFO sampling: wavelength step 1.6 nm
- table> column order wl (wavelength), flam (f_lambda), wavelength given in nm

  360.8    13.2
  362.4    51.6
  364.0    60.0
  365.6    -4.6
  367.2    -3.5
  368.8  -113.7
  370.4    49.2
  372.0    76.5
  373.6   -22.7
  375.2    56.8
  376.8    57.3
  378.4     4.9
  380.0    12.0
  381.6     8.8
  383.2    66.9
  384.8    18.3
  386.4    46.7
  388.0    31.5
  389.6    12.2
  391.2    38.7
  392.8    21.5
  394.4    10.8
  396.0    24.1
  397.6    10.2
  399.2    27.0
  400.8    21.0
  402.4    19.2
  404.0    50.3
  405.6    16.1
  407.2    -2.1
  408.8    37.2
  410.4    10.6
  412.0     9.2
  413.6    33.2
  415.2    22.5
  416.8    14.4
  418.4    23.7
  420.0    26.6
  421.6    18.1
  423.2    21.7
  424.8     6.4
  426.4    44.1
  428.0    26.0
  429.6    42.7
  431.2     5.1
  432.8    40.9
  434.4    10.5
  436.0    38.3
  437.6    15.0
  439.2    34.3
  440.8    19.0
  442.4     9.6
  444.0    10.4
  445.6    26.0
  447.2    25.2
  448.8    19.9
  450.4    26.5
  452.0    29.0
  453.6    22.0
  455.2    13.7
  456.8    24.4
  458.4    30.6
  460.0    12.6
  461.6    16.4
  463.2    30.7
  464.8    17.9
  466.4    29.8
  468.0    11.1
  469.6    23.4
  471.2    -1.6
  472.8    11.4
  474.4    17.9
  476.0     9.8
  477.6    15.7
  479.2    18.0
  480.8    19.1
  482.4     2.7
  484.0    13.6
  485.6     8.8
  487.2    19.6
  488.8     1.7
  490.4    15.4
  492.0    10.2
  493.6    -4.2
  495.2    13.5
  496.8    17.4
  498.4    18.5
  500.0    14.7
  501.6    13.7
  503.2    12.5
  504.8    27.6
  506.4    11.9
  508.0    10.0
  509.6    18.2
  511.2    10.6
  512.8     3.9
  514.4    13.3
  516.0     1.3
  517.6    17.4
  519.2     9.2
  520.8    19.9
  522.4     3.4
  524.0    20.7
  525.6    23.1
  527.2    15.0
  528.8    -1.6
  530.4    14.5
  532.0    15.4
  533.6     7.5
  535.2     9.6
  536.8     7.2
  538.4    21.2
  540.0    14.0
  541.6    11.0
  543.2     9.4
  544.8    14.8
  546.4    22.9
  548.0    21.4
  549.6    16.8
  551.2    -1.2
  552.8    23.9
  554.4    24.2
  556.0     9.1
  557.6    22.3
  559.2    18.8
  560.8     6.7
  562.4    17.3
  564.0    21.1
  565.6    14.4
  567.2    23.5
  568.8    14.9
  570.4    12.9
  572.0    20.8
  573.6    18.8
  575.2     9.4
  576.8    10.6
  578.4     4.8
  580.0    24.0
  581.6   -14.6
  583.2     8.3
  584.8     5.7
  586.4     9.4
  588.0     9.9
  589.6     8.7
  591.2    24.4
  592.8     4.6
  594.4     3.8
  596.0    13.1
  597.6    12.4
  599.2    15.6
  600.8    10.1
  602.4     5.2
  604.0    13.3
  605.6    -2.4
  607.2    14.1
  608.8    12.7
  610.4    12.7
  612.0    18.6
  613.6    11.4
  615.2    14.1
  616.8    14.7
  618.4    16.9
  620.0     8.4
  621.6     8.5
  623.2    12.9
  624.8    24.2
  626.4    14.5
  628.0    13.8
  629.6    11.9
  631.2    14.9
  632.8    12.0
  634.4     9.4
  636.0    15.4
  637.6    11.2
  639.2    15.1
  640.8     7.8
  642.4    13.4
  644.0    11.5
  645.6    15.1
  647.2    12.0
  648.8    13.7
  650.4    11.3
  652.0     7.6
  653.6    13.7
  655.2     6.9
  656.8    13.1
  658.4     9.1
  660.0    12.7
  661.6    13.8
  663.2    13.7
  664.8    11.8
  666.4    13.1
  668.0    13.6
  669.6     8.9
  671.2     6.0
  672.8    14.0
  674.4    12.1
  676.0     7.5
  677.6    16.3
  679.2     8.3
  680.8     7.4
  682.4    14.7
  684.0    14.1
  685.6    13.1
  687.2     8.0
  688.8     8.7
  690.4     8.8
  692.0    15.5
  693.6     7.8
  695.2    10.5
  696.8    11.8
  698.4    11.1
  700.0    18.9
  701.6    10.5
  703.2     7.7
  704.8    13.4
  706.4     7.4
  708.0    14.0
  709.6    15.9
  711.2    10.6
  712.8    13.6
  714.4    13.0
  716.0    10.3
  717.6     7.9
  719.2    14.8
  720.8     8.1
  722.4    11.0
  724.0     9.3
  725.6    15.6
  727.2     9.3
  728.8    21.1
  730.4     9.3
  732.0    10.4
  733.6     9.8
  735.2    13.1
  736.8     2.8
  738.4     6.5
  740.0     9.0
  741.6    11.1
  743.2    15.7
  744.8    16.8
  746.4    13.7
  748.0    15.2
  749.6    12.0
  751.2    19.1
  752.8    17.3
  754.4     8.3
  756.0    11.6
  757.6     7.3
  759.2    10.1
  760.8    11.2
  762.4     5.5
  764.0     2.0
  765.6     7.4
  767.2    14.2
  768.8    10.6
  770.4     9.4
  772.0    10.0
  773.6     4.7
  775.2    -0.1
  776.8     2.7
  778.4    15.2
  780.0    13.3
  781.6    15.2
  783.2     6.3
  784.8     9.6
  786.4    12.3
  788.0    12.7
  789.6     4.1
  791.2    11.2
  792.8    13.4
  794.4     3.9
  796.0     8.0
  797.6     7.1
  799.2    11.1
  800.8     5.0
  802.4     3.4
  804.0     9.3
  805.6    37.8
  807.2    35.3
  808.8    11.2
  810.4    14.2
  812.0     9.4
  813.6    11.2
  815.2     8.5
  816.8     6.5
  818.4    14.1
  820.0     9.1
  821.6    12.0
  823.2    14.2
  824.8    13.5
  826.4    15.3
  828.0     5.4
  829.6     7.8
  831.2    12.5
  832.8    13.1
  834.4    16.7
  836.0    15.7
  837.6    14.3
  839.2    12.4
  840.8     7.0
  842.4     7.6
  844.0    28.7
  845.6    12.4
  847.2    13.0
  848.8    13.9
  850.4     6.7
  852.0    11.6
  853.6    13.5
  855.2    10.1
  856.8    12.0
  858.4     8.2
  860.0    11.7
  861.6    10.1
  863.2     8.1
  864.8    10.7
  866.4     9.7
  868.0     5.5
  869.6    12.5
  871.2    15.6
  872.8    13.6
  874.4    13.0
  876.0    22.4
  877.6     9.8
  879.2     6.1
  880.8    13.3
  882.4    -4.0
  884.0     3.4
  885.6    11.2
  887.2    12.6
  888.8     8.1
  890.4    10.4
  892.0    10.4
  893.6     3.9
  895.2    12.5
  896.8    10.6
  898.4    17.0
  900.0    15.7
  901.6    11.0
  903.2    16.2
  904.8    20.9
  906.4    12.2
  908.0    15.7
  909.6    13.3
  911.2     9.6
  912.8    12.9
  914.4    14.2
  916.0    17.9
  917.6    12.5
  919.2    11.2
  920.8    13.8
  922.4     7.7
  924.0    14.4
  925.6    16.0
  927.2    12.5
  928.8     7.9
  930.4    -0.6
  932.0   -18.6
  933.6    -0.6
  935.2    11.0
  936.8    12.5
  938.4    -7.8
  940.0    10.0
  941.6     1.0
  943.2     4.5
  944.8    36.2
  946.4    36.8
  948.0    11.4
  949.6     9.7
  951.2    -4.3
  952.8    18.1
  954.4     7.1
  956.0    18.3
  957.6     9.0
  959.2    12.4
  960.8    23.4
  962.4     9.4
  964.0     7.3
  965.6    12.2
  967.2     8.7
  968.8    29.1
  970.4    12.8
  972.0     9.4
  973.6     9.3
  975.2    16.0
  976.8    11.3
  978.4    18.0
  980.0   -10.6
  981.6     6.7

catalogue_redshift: 1.16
